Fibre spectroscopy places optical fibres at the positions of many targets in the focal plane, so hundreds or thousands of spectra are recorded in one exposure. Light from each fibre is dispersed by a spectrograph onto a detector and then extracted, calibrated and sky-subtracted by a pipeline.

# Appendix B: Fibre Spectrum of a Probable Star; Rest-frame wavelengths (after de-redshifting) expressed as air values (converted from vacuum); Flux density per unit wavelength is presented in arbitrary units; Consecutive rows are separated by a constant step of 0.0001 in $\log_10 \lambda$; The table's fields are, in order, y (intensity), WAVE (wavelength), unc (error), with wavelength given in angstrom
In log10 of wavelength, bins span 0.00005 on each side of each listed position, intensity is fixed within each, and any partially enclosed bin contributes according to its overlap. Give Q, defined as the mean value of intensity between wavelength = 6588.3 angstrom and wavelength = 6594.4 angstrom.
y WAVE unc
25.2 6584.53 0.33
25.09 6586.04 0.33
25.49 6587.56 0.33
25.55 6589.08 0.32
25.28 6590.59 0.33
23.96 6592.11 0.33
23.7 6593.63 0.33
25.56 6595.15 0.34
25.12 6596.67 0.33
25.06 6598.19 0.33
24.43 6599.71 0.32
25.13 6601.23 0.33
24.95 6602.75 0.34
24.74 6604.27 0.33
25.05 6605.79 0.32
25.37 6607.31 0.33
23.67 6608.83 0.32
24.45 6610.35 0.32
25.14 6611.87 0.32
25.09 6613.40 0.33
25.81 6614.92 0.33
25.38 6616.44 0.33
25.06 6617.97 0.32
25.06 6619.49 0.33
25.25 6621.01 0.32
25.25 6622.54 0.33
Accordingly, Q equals 24.6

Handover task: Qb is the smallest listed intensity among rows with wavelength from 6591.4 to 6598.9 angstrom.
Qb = 23.7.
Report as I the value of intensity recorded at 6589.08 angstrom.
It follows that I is 25.55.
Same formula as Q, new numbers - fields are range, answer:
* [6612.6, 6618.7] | 25.3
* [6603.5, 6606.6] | 24.9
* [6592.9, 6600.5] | 24.8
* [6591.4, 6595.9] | 24.4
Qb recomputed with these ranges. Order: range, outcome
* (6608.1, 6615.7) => 23.67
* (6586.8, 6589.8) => 25.49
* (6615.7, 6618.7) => 25.06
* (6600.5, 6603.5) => 24.95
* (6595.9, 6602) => 24.43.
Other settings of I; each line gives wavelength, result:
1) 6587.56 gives 25.49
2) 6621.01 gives 25.25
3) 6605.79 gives 25.05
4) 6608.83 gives 23.67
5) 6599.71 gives 24.43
